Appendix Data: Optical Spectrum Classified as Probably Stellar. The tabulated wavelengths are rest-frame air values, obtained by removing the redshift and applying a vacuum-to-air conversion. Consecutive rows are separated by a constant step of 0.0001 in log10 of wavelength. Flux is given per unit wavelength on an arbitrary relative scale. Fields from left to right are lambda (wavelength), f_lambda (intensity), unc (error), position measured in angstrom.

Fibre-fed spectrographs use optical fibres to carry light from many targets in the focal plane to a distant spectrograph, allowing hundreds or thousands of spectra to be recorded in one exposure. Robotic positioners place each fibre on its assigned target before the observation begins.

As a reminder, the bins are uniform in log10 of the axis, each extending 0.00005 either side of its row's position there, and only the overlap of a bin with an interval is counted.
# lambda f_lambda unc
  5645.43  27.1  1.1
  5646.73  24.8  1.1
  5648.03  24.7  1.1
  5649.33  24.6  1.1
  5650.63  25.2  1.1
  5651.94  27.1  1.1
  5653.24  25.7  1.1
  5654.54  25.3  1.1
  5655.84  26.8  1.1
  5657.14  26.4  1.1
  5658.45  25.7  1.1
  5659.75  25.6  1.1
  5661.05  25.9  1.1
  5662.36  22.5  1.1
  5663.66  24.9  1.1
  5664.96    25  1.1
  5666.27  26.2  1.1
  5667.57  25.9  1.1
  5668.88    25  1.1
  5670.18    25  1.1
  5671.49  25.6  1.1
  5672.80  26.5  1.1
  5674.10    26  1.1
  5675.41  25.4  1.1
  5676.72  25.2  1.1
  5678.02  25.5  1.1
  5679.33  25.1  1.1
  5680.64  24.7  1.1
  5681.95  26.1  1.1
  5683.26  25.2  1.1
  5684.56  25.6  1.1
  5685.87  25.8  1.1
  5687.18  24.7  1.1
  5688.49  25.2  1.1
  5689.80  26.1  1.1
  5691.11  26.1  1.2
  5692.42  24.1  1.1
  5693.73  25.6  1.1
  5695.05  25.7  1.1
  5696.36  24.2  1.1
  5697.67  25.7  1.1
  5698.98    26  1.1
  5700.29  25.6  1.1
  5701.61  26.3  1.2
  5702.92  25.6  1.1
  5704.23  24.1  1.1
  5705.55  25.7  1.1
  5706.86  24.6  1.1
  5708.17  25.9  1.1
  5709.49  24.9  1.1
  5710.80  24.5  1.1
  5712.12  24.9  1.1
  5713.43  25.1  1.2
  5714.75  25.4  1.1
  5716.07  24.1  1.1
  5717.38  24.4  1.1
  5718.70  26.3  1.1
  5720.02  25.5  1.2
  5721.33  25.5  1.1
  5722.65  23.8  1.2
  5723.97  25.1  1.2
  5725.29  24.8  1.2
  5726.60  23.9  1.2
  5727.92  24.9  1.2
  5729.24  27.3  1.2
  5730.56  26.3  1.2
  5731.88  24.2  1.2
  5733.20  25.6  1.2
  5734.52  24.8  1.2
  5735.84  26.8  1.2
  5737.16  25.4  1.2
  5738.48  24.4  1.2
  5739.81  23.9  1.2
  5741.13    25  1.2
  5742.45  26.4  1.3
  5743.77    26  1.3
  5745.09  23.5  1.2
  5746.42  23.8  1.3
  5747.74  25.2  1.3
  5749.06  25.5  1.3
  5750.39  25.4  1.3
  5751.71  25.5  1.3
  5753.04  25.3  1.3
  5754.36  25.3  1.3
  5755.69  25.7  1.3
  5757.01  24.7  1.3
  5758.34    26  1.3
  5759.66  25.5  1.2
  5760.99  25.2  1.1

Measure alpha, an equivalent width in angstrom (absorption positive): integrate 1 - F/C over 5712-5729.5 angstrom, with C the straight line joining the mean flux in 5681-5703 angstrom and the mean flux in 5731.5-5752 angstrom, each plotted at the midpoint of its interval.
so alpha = 0.16 angstrom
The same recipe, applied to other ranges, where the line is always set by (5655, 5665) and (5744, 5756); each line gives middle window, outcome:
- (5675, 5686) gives 0.0 angstrom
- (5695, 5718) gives 0.1 angstrom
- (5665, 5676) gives -0.1 angstrom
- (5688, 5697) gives 0.0 angstrom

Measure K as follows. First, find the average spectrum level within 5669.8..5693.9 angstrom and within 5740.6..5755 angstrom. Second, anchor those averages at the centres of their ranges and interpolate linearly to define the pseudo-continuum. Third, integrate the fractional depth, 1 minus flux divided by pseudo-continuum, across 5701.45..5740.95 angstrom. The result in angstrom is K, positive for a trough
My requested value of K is 0.3 angstrom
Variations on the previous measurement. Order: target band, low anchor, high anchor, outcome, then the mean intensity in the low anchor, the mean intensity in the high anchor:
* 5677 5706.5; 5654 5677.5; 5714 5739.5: -0.04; 25.5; 25.2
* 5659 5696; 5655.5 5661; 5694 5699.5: 0.53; 26.1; 25.4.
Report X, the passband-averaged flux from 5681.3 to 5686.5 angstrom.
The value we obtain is 25.7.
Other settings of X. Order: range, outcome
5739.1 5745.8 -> 24.9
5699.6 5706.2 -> 25.4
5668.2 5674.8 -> 25.6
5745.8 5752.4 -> 25.1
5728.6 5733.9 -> 25.8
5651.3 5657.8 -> 26.3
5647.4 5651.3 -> 24.8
